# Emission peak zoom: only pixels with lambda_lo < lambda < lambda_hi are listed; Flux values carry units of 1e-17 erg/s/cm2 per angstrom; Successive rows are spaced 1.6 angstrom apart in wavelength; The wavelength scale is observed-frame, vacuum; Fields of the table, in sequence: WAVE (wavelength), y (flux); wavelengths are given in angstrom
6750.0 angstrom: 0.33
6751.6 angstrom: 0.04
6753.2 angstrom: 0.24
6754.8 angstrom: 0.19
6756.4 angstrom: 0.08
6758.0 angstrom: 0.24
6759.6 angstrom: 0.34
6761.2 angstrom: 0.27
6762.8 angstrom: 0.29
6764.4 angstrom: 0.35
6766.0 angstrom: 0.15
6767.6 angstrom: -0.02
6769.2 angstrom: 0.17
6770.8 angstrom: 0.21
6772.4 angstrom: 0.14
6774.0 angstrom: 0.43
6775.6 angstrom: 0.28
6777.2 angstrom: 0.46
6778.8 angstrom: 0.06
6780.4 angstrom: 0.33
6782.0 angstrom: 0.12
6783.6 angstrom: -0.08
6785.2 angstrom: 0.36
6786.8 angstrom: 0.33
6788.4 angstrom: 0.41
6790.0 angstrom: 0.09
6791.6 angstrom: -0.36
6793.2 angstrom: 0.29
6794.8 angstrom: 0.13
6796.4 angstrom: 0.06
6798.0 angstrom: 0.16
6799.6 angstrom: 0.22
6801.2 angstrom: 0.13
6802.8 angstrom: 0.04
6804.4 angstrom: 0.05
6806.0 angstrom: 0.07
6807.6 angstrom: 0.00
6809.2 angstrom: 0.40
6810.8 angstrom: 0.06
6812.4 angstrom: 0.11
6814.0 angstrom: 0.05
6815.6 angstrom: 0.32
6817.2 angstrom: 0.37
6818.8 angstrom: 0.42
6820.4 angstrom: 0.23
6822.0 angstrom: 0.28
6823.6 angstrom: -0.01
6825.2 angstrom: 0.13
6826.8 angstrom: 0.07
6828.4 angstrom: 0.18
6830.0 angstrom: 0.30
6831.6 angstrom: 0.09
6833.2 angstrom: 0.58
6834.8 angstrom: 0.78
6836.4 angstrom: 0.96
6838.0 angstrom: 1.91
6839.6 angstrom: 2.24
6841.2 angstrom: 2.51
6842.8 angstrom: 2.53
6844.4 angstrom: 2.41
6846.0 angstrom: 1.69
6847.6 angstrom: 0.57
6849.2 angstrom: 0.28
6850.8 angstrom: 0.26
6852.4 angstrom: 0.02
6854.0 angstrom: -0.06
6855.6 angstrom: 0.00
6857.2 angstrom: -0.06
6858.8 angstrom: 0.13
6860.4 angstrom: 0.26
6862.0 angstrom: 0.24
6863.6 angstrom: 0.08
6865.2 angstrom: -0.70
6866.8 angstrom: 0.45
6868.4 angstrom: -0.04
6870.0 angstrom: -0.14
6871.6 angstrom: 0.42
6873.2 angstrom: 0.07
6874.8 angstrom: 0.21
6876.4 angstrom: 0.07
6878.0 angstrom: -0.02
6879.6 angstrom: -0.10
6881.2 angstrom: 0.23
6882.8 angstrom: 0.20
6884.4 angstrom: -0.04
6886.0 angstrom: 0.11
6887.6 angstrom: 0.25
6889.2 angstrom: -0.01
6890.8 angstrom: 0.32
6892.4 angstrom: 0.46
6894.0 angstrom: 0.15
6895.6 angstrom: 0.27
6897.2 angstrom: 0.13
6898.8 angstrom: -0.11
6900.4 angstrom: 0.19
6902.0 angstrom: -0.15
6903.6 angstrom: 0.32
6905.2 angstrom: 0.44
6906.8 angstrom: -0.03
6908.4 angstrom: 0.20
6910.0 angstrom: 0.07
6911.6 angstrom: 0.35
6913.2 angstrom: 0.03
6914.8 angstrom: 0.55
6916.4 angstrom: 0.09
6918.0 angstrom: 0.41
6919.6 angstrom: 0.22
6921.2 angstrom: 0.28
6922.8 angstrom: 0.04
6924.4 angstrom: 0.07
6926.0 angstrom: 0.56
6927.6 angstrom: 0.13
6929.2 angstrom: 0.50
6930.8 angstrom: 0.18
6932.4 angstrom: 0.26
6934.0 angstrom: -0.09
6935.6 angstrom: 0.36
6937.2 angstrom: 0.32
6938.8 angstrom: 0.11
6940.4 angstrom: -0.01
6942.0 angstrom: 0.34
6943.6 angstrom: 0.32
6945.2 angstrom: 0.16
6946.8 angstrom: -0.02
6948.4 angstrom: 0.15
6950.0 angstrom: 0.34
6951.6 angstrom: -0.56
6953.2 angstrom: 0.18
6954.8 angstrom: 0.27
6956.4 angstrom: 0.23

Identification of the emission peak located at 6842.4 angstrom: [O II]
